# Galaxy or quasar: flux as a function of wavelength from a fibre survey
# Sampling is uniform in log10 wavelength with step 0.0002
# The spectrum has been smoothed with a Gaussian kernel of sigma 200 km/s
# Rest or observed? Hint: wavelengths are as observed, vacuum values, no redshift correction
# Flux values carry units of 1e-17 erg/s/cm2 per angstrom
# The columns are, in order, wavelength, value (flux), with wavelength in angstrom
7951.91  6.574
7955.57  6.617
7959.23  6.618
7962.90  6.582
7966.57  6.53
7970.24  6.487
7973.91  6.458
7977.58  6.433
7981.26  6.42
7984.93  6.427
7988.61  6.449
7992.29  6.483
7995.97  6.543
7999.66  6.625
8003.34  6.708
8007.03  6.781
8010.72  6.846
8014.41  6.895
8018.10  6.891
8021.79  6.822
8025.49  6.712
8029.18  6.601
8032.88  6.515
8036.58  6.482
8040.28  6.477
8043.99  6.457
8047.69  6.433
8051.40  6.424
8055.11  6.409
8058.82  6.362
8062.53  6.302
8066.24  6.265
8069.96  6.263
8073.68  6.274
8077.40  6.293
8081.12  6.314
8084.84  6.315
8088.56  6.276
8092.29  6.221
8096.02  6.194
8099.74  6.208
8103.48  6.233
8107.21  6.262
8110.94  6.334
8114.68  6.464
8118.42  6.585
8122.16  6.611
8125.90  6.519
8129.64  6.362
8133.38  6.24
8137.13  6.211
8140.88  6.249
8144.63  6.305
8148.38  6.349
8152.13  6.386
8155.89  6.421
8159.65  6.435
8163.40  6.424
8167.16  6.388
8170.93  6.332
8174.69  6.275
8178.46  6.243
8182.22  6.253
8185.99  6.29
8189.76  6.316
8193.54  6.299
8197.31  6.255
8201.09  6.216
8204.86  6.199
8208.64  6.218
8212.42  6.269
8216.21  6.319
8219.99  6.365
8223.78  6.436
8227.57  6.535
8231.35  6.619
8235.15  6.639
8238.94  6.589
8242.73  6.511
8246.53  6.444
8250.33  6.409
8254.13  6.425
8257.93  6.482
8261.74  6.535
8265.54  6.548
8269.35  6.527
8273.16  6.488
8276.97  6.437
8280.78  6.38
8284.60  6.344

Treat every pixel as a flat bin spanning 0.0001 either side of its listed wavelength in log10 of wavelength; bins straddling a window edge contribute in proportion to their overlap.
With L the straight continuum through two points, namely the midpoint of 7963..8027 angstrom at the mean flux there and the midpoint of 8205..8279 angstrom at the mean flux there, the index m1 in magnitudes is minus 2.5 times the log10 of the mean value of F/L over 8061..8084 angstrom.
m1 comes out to 0.05 mag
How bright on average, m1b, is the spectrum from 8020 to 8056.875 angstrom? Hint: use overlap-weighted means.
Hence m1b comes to 6.53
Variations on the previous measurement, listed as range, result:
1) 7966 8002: 6.49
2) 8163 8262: 6.38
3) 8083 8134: 6.35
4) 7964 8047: 6.59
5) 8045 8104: 6.3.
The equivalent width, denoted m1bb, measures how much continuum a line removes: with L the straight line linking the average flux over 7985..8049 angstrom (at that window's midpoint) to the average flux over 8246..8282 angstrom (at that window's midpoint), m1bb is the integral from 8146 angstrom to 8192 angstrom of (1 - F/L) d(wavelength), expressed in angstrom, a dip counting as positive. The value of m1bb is 1.33 angstrom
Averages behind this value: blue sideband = 6.63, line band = 6.34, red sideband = 6.47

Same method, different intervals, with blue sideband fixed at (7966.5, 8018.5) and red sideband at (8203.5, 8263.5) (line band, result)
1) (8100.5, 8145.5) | 1.0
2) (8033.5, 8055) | 0.3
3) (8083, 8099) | 0.7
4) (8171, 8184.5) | 0.4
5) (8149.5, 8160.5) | 0.1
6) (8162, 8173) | 0.2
